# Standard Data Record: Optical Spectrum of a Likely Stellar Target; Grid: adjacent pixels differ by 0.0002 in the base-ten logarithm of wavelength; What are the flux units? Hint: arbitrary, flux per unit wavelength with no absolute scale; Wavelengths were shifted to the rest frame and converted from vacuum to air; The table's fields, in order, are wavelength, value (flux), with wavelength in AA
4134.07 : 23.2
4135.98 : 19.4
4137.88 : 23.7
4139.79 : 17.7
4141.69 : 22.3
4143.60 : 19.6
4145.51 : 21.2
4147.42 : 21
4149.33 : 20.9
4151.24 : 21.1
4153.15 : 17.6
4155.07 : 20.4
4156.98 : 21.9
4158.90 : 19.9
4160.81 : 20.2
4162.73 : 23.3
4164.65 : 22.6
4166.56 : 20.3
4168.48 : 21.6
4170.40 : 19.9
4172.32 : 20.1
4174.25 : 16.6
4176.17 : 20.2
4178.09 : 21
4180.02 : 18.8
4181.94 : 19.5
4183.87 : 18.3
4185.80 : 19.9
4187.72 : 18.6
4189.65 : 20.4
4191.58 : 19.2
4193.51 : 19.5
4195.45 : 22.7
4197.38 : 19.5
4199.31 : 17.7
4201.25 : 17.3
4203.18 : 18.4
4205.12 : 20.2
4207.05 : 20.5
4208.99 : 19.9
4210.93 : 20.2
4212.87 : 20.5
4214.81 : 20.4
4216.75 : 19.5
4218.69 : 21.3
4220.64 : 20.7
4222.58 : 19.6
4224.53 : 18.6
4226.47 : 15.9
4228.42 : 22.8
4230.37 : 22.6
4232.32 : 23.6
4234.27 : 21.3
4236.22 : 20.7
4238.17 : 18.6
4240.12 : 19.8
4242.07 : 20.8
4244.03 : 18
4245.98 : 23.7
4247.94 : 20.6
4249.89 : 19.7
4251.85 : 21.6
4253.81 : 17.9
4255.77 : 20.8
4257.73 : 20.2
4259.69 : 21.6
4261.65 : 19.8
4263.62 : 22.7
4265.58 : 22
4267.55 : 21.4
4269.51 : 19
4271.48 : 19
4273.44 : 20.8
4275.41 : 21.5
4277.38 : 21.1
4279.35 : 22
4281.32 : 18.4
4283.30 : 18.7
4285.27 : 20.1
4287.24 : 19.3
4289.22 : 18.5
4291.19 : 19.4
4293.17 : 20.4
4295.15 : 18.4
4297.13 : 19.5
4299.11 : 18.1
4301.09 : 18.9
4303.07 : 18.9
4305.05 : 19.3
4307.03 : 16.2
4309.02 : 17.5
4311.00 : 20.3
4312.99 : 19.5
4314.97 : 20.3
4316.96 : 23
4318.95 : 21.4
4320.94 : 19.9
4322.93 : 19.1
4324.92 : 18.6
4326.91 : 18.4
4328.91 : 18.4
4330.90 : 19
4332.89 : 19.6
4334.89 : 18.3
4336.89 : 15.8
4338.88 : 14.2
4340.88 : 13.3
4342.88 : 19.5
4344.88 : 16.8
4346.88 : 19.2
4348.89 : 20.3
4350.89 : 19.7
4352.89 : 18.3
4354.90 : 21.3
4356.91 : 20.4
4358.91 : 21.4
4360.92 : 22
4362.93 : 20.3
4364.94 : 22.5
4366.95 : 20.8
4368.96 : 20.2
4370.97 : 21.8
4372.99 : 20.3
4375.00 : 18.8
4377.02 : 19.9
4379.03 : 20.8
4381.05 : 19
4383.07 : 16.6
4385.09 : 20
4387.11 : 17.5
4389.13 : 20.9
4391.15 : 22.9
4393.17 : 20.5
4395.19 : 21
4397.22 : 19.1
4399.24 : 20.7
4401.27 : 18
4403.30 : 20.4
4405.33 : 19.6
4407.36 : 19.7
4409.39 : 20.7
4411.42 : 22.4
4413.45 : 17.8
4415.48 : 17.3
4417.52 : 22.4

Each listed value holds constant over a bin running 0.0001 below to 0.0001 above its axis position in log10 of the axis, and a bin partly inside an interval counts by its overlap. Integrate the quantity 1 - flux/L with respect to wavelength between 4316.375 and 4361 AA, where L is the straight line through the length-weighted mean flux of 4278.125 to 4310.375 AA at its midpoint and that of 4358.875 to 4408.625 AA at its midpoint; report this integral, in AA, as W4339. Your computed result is 1.5 AA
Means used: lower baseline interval 19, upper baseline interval 20.2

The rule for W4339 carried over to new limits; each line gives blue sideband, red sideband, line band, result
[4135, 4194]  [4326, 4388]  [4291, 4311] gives 0.79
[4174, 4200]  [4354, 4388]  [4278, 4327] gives 1.38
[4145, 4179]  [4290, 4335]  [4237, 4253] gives -0.41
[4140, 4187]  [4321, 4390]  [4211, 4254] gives -1.10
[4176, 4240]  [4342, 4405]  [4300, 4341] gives 2.70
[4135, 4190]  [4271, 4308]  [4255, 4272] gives -1.03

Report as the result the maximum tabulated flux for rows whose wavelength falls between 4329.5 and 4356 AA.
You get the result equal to 21.3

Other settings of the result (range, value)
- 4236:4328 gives 23.7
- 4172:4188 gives 21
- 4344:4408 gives 22.9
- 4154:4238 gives 23.6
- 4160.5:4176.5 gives 23.3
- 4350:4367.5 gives 22.5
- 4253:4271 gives 22.7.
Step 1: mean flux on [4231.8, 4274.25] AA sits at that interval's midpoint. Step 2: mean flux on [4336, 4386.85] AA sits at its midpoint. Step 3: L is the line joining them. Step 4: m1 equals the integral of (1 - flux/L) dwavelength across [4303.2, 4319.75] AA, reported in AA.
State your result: 0.2 AA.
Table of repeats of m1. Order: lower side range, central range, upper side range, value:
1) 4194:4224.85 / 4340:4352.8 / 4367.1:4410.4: 1.11 AA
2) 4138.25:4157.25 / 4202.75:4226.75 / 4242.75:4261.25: 0.74 AA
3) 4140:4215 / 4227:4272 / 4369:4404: -1.71 AA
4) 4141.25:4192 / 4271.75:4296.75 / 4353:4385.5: 0.54 AA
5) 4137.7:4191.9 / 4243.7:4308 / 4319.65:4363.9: -1.95 AA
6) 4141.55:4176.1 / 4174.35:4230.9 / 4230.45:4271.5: 2.45 AA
